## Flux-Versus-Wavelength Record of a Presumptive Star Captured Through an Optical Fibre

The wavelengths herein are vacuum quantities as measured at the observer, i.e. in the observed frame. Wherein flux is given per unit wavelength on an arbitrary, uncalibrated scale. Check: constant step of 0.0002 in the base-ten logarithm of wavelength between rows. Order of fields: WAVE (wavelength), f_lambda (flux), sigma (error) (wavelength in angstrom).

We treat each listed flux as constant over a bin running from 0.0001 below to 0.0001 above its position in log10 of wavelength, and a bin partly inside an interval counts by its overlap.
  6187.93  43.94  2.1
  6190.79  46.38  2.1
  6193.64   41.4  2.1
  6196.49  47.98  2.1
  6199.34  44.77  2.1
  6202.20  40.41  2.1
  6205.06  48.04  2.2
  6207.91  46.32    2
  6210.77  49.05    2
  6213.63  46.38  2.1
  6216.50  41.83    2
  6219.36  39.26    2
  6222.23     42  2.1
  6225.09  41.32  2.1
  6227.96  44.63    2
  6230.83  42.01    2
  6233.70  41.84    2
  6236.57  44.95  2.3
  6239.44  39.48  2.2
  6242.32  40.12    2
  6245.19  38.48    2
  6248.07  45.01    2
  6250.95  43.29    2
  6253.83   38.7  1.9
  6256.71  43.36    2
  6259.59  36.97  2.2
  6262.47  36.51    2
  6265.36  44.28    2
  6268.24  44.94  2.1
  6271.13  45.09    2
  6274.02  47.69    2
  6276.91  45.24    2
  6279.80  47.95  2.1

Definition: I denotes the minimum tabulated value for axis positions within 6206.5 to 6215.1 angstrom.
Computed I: 46.32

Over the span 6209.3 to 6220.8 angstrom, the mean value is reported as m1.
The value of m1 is 44.1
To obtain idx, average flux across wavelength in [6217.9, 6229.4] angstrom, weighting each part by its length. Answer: 41.8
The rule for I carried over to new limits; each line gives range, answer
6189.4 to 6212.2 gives 40.41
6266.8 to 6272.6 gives 44.94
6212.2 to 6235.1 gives 39.26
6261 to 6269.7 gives 36.51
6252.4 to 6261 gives 36.97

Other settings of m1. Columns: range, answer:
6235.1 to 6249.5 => 41.6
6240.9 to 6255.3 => 41.1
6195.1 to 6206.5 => 45.3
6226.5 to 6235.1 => 42.8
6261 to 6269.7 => 41.9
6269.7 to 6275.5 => 46.4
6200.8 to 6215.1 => 46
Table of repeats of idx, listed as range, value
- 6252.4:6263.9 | 38.9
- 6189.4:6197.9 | 45.3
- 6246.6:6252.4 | 44.1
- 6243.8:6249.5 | 41.7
